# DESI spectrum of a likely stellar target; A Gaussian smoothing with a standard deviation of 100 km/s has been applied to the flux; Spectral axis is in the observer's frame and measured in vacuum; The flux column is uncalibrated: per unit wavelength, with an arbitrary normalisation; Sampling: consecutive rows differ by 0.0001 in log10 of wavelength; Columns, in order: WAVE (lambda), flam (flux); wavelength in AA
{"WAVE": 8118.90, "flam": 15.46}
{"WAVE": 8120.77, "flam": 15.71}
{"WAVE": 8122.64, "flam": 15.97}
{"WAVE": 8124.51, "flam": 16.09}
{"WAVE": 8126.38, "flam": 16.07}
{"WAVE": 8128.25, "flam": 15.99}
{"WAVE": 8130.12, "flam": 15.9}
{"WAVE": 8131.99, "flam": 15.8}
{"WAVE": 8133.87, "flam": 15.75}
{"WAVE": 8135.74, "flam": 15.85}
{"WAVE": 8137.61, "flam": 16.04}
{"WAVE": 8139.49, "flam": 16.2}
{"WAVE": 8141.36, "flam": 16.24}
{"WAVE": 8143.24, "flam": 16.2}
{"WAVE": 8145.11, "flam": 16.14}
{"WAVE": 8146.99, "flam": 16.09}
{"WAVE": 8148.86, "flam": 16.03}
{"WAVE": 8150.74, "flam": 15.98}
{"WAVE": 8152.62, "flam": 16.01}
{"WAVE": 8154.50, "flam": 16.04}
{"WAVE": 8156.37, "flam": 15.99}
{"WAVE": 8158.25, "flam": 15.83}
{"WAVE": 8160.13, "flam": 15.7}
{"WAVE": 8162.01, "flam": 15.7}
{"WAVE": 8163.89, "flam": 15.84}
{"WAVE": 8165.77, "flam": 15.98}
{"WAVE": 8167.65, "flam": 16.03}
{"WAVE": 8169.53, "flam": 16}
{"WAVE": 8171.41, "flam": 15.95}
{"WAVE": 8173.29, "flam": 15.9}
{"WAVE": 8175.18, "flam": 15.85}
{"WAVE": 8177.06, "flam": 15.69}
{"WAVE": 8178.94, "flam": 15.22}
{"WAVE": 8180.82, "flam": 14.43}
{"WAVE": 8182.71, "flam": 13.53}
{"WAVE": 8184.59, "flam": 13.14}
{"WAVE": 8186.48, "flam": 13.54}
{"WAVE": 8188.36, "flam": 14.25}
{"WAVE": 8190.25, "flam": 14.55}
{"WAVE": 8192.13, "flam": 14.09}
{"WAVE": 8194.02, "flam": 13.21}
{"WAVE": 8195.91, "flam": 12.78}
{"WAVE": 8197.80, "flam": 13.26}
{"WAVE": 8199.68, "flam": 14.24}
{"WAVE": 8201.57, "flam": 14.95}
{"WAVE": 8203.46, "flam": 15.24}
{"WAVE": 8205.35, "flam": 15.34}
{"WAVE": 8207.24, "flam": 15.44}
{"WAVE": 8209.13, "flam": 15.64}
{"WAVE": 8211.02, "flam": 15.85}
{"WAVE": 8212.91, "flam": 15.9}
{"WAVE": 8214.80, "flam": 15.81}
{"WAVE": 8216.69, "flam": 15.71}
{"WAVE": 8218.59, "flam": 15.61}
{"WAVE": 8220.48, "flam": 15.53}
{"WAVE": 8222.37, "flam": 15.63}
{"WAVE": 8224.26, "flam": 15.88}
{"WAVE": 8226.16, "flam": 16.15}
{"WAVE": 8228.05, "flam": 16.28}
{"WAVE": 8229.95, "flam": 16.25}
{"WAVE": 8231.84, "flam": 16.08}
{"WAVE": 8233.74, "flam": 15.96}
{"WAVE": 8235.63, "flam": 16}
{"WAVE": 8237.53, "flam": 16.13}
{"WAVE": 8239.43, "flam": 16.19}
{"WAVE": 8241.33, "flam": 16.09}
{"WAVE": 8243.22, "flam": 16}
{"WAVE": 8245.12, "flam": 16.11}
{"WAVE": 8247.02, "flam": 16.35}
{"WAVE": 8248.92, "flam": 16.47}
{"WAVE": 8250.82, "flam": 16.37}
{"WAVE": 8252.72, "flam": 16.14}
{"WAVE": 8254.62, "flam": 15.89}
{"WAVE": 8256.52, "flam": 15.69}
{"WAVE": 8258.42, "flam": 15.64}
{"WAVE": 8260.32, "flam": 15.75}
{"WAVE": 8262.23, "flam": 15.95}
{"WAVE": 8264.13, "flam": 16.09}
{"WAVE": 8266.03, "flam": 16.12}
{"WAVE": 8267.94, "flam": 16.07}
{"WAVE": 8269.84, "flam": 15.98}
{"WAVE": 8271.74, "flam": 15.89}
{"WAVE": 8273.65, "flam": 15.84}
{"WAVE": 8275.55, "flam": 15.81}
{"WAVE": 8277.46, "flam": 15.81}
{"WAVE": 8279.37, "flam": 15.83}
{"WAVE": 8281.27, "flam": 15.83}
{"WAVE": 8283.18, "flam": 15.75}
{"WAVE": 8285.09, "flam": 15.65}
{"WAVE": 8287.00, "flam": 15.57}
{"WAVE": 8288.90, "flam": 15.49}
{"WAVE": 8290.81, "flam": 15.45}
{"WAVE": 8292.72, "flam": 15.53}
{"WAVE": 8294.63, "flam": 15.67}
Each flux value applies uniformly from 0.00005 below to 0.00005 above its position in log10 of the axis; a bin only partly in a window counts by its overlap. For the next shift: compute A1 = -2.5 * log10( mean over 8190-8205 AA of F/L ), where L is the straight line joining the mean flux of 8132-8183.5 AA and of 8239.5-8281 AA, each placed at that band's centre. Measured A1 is 0.13 mag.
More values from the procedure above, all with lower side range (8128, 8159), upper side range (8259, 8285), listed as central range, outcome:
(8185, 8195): 0.15 mag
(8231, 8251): -0.02 mag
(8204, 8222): 0.02 mag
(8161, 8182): 0.02 mag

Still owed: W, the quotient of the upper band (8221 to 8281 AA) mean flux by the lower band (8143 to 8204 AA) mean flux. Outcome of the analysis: 1.06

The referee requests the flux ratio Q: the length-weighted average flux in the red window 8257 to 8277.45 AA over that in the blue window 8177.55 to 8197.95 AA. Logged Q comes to 1.1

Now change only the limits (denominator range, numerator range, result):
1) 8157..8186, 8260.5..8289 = 1.03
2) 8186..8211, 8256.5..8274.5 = 1.10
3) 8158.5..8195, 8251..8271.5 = 1.06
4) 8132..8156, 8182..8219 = 0.91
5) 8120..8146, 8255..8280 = 0.99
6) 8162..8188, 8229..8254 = 1.07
